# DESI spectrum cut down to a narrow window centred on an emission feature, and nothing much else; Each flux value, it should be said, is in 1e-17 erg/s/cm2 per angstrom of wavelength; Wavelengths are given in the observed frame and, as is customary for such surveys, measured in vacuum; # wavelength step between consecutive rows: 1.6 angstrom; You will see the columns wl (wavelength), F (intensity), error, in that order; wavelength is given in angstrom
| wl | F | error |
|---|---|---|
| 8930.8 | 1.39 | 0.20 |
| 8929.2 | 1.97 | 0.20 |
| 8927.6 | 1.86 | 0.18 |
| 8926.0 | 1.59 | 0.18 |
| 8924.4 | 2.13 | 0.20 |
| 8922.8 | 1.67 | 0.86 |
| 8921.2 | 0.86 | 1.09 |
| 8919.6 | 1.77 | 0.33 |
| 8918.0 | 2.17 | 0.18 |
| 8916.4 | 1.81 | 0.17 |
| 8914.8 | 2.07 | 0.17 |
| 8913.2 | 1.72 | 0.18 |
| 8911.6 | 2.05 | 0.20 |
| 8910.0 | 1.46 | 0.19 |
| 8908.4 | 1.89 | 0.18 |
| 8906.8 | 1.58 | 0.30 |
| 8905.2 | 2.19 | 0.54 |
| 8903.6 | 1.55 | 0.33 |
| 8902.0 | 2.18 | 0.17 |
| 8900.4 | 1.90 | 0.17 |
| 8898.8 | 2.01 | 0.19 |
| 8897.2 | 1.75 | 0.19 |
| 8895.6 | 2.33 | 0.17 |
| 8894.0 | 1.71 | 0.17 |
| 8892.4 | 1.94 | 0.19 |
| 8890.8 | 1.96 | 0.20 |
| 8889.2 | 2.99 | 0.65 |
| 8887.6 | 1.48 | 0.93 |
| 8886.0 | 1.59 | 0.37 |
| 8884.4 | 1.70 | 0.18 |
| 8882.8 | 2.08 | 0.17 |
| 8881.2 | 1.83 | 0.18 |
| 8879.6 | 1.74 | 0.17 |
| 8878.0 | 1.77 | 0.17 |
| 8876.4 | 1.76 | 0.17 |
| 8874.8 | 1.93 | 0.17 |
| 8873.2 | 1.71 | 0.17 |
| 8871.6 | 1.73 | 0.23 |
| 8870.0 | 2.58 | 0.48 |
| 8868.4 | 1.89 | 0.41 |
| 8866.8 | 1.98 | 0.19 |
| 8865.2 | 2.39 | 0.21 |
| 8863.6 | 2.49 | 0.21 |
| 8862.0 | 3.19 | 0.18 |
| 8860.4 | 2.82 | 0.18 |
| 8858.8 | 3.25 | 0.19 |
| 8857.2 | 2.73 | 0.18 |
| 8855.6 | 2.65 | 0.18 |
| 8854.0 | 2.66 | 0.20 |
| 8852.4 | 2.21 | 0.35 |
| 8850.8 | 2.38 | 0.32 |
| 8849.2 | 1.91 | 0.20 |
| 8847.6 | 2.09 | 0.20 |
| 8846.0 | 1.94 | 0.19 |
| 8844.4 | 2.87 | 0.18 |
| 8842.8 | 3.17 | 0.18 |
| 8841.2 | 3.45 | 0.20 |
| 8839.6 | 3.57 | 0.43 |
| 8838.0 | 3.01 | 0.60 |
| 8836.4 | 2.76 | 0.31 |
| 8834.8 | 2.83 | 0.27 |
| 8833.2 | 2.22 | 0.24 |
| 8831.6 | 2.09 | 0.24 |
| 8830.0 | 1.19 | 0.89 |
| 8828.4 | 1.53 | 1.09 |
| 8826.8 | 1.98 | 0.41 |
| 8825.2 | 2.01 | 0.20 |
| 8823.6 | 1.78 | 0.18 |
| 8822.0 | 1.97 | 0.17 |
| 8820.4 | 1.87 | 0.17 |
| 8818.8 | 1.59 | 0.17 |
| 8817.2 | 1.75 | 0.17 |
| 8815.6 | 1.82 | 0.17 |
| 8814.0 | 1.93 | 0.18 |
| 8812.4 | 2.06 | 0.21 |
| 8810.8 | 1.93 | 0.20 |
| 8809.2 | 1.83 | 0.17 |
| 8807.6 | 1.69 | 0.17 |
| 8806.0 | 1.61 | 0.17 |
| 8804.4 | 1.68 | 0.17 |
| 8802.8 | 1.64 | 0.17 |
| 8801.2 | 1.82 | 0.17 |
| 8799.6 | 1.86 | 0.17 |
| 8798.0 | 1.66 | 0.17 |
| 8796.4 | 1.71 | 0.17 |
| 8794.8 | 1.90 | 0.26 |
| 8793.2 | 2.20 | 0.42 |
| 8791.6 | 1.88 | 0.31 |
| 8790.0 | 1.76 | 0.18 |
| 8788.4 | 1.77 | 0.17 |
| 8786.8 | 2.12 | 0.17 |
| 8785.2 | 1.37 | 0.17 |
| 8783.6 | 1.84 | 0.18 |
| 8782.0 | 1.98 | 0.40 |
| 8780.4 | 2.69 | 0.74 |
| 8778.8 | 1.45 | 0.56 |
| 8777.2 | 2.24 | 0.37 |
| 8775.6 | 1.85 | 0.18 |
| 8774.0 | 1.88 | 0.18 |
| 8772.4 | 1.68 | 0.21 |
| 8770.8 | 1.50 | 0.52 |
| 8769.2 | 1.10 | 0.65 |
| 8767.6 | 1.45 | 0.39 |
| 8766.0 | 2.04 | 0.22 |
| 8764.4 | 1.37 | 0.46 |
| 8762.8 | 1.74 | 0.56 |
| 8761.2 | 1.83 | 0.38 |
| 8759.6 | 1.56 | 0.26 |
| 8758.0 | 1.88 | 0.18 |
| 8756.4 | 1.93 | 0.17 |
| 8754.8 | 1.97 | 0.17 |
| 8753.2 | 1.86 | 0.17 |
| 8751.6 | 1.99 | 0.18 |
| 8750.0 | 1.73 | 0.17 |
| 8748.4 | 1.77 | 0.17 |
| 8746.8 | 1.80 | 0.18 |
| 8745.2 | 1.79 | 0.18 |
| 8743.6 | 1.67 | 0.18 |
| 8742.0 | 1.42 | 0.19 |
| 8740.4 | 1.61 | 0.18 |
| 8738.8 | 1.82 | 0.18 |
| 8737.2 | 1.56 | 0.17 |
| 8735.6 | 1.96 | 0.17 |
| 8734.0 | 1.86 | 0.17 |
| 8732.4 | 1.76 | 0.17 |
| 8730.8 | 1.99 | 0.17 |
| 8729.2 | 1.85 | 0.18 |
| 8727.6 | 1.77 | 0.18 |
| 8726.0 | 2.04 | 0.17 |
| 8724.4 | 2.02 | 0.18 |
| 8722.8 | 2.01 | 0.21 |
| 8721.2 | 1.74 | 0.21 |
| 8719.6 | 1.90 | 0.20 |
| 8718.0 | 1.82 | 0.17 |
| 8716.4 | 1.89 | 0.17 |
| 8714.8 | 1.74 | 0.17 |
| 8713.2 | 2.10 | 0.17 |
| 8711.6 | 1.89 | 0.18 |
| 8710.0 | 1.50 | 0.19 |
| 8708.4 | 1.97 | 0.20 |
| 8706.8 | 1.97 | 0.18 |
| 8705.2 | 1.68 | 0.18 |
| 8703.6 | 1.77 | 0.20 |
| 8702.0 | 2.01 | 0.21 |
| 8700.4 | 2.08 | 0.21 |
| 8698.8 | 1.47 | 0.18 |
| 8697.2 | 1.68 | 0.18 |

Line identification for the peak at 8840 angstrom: [S II] 6716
